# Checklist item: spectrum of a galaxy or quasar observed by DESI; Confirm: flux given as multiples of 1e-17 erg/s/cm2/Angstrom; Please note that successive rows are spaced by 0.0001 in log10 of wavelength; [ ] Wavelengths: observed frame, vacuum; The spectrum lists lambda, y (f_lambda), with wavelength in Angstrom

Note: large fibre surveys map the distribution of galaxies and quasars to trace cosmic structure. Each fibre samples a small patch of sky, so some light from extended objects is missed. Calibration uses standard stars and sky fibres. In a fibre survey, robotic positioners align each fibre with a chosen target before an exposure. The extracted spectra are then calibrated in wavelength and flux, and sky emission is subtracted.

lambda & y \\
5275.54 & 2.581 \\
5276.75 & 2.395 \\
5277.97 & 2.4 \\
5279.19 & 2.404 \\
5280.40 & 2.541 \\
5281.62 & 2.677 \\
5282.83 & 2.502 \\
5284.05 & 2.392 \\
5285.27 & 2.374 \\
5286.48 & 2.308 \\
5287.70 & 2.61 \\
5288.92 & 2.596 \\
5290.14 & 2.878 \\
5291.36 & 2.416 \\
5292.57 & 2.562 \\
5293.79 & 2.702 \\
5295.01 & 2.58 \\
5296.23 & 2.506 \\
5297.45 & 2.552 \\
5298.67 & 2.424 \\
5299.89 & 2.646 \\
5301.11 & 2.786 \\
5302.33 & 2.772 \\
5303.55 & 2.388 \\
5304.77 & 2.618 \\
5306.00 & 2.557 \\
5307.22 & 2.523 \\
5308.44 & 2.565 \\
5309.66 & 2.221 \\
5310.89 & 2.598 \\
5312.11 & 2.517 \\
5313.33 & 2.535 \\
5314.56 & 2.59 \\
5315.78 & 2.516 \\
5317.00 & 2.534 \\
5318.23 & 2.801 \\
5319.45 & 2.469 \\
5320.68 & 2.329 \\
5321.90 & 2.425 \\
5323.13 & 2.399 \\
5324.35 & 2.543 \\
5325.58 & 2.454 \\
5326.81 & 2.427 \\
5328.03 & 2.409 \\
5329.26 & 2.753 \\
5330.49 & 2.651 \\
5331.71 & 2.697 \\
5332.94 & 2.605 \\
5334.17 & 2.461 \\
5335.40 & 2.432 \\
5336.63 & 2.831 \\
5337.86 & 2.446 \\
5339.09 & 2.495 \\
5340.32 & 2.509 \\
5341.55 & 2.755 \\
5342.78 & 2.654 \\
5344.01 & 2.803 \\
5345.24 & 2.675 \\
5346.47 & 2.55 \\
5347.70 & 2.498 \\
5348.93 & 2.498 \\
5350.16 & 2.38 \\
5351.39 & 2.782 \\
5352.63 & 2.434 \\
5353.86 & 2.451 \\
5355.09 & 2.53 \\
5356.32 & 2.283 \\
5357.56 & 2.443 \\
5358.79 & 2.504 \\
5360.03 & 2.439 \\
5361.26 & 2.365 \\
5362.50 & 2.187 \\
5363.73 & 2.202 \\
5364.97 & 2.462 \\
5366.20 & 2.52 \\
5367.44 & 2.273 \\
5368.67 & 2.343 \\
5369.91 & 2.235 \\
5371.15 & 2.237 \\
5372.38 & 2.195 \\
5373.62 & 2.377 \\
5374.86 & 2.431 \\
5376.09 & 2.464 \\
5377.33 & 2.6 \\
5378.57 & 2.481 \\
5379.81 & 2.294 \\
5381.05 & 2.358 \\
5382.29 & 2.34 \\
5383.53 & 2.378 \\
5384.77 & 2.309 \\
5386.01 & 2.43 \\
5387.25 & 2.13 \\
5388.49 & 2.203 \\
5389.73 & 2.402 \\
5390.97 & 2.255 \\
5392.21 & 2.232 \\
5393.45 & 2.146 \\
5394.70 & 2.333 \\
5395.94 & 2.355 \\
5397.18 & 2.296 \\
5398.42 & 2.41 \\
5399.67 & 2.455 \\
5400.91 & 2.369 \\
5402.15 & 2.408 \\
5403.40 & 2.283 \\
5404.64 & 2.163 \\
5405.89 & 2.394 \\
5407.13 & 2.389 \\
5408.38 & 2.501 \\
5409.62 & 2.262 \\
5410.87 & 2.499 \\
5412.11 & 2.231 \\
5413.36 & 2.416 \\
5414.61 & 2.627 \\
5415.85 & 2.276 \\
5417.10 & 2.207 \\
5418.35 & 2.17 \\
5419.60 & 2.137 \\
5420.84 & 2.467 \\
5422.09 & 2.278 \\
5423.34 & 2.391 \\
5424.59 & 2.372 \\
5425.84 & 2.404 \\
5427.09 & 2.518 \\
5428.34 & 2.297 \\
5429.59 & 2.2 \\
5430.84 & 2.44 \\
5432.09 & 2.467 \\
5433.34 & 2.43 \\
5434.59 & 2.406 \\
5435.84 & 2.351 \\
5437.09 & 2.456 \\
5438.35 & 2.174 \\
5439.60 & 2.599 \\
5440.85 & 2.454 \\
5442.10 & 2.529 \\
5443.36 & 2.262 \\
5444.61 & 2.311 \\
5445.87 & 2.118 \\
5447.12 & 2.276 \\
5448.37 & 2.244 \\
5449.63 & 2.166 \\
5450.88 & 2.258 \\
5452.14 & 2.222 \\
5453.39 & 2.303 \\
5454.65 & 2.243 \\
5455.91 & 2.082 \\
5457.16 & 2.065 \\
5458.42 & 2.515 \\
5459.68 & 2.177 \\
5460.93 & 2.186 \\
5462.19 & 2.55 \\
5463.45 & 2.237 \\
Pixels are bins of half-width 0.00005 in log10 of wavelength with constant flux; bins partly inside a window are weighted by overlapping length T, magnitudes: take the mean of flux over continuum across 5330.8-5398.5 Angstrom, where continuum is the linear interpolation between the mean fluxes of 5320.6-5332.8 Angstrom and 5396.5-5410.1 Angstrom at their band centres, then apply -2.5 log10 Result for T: 0.007 mag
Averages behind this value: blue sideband 2.52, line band 2.43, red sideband 2.36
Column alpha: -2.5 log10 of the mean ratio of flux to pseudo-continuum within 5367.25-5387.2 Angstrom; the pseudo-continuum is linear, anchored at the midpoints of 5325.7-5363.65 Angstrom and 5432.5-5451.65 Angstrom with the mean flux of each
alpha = 0.05 mag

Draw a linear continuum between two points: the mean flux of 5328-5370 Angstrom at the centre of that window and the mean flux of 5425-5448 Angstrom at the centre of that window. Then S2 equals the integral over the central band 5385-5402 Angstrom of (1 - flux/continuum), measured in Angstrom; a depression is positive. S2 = 0.9 Angstrom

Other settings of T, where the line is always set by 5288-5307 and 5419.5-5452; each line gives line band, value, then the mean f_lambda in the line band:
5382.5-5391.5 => 0.06 mag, 2.3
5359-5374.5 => 0.07 mag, 2.33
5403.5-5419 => 0.02 mag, 2.34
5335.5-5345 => -0.05 mag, 2.63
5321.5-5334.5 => 0.00 mag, 2.53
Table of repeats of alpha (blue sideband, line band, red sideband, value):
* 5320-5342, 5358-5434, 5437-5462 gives 0.02 mag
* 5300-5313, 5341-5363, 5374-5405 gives -0.03 mag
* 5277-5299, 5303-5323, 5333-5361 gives 0.01 mag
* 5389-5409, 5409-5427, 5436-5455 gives -0.01 mag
